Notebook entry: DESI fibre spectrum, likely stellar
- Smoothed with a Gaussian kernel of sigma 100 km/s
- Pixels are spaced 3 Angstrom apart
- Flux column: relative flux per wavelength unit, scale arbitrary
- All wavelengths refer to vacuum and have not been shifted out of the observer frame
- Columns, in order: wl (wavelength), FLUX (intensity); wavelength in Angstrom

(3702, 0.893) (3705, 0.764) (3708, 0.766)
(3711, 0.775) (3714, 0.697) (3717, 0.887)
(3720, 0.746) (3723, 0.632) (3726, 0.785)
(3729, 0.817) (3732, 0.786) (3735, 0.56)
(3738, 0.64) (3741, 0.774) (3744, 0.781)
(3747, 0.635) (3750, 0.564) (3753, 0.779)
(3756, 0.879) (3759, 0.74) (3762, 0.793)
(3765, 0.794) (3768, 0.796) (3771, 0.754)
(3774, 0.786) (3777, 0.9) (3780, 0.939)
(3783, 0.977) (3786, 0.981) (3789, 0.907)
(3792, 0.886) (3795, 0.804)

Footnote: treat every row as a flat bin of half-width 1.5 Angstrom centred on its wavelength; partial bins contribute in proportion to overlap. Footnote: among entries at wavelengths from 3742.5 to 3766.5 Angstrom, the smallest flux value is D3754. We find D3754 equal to 0.564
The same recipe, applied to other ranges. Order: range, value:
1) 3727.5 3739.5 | 0.56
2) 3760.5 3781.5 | 0.754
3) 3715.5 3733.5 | 0.632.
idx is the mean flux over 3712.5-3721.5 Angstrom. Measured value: 0.777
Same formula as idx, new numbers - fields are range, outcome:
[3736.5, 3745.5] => 0.732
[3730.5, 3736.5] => 0.673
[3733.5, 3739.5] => 0.6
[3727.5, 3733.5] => 0.801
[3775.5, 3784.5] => 0.939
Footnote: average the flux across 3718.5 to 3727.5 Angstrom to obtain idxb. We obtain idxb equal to 0.721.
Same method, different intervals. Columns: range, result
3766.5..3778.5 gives 0.809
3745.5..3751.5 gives 0.599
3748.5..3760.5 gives 0.74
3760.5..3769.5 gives 0.794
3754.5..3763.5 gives 0.804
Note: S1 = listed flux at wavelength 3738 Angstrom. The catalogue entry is 0.64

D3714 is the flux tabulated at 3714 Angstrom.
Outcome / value 0.697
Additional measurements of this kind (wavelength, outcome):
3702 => 0.893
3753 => 0.779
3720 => 0.746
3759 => 0.74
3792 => 0.886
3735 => 0.56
